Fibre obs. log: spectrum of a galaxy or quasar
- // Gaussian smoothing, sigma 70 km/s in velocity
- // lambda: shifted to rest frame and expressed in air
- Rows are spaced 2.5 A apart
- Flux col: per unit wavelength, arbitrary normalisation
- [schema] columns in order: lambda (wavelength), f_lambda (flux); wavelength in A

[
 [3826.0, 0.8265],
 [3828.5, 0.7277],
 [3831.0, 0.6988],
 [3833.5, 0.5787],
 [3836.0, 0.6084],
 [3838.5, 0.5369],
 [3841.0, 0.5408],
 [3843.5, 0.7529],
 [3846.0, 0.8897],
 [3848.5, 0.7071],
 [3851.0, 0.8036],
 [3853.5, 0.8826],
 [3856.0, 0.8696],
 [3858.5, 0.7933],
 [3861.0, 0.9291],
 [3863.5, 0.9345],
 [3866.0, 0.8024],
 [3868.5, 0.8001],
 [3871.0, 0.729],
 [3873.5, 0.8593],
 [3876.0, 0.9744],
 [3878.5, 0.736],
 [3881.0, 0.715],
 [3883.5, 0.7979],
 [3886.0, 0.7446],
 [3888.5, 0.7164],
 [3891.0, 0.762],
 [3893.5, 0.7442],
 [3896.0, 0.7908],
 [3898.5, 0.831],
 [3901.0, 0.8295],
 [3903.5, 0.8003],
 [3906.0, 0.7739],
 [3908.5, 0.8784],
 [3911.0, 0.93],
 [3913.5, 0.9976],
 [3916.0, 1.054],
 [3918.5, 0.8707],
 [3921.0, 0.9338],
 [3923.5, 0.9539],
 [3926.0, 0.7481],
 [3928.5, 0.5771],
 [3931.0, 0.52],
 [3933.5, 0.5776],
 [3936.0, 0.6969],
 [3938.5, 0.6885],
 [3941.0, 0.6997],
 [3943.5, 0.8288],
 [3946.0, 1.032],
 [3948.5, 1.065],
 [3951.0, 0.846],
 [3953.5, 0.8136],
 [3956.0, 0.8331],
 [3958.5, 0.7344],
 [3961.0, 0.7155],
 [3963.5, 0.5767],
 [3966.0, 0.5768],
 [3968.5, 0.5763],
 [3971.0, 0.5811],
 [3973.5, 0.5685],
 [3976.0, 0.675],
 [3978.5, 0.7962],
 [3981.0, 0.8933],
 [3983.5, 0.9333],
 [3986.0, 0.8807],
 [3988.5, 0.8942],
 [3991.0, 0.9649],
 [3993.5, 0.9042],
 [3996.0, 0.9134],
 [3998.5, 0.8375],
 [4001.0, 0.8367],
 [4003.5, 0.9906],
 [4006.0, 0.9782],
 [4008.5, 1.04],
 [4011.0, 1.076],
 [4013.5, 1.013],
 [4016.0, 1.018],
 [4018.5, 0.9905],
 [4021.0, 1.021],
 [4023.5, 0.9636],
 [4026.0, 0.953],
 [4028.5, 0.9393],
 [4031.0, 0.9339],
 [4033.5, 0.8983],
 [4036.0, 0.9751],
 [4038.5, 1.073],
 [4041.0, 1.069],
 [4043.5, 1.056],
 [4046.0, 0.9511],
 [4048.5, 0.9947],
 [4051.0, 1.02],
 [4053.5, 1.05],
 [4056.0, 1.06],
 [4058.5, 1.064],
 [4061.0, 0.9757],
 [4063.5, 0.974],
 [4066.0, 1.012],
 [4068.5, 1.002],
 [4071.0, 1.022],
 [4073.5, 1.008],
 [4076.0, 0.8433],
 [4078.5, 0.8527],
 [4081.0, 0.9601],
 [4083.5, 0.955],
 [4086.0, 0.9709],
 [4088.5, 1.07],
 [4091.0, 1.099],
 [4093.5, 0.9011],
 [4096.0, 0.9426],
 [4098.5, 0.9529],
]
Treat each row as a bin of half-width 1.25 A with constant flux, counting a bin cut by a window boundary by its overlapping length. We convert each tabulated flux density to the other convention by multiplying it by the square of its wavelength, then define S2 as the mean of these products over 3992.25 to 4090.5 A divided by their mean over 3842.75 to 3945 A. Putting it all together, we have 1.32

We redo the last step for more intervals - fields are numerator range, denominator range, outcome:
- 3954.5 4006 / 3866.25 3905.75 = 1.05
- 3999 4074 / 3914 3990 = 1.34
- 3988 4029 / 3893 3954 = 1.23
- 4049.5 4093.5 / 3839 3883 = 1.38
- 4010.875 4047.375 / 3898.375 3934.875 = 1.29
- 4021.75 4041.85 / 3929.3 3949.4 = 1.35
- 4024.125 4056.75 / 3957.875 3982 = 1.55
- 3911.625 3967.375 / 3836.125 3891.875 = 1.05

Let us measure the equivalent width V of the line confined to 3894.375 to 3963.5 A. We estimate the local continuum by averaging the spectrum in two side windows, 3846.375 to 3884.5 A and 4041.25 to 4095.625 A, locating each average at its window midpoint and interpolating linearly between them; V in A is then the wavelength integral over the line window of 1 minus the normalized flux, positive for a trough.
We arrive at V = 5.1 A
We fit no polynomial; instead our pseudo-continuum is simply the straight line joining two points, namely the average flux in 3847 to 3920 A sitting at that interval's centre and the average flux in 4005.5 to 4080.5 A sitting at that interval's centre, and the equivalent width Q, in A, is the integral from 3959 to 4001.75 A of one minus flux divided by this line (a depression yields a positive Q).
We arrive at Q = 7.38 A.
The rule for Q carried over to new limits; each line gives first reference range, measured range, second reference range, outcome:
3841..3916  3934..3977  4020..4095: 7.6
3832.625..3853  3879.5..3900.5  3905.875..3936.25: 0.0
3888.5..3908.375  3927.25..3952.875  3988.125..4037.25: 3.0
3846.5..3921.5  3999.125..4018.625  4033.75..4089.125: -0.8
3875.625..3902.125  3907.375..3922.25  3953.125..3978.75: -4.1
